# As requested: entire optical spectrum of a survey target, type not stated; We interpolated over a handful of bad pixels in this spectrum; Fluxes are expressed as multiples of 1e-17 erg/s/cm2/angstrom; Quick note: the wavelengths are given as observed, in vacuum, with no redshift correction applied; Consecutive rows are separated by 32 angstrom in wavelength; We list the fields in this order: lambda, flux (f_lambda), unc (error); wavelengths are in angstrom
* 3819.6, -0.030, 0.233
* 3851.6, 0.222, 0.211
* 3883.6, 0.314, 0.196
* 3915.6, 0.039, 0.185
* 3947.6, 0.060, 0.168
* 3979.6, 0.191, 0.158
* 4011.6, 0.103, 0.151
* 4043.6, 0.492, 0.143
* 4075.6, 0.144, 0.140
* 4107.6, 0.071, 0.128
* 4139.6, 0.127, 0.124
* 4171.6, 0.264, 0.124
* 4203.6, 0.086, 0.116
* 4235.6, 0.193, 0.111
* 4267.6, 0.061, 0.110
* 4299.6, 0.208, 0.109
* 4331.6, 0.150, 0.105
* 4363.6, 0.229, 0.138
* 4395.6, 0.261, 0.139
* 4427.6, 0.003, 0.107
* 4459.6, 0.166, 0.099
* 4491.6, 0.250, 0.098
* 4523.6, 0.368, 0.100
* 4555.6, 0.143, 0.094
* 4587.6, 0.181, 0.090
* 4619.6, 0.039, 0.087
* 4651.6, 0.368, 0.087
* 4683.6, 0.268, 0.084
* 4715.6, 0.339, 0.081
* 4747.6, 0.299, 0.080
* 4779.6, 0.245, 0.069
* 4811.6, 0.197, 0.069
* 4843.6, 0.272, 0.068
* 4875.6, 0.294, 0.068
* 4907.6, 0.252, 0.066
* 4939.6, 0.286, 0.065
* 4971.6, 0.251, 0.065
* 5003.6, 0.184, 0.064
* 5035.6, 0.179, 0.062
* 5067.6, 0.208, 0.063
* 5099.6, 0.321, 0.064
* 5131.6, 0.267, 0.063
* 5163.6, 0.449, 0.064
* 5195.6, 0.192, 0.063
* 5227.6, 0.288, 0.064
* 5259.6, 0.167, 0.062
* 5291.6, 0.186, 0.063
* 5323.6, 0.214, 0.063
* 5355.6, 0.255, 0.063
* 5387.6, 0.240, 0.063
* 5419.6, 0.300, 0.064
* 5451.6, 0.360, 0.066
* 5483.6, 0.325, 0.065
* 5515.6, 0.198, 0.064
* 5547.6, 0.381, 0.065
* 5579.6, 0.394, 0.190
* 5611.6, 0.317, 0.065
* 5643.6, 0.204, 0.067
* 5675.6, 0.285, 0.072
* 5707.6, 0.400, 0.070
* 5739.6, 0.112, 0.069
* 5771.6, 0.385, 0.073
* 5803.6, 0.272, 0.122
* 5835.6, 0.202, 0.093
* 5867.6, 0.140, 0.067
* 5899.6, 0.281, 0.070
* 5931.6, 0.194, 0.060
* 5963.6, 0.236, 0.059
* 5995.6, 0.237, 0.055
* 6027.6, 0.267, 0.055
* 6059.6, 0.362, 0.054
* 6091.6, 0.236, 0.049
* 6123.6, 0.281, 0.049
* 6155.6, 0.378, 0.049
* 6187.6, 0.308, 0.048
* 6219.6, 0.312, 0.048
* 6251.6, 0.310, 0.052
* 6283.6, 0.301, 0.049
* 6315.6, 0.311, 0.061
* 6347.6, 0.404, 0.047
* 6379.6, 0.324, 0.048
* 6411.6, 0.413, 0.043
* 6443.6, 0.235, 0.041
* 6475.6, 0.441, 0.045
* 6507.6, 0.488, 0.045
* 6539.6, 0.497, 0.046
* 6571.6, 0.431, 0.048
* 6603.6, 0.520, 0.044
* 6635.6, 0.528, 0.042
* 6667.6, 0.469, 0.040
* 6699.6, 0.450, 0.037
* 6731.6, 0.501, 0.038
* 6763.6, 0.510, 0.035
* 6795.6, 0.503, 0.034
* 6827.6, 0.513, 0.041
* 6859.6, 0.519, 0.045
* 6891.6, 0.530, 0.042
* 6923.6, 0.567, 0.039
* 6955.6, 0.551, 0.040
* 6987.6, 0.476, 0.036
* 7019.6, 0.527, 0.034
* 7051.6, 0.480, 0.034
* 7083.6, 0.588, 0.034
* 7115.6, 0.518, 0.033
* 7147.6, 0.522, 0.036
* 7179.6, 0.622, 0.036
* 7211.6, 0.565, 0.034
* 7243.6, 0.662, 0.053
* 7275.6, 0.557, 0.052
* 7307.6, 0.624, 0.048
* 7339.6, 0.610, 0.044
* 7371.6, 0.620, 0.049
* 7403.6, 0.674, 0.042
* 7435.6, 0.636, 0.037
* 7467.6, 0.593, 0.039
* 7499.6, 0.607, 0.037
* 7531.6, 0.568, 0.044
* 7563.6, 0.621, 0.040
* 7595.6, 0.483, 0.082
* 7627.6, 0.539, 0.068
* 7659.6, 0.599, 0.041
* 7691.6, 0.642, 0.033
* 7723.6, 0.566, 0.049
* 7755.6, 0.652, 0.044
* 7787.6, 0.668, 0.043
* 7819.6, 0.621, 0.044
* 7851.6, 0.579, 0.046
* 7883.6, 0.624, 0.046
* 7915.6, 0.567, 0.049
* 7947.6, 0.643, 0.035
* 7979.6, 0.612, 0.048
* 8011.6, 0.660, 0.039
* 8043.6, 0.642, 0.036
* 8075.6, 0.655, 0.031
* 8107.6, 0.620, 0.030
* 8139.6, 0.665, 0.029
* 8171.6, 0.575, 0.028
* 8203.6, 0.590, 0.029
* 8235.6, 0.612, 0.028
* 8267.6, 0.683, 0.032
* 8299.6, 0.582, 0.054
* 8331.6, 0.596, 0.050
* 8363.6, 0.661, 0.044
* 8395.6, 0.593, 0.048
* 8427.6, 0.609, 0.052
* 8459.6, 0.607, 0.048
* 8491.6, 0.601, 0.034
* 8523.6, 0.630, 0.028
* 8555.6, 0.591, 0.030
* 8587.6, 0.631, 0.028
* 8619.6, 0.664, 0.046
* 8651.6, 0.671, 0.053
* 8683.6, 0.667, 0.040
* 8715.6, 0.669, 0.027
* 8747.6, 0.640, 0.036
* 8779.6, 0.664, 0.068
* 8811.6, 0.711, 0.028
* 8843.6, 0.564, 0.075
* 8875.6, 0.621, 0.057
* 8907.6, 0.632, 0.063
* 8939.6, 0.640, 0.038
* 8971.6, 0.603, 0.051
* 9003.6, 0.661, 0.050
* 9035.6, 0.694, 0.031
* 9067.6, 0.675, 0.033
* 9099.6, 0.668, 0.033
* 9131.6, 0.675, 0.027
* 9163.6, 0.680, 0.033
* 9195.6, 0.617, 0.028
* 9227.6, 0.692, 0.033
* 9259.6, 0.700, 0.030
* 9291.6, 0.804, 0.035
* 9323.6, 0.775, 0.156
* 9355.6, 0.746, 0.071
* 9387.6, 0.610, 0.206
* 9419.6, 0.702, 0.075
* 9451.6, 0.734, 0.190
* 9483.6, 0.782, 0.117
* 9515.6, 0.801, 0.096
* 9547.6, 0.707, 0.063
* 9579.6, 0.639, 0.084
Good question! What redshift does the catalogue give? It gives 0.62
